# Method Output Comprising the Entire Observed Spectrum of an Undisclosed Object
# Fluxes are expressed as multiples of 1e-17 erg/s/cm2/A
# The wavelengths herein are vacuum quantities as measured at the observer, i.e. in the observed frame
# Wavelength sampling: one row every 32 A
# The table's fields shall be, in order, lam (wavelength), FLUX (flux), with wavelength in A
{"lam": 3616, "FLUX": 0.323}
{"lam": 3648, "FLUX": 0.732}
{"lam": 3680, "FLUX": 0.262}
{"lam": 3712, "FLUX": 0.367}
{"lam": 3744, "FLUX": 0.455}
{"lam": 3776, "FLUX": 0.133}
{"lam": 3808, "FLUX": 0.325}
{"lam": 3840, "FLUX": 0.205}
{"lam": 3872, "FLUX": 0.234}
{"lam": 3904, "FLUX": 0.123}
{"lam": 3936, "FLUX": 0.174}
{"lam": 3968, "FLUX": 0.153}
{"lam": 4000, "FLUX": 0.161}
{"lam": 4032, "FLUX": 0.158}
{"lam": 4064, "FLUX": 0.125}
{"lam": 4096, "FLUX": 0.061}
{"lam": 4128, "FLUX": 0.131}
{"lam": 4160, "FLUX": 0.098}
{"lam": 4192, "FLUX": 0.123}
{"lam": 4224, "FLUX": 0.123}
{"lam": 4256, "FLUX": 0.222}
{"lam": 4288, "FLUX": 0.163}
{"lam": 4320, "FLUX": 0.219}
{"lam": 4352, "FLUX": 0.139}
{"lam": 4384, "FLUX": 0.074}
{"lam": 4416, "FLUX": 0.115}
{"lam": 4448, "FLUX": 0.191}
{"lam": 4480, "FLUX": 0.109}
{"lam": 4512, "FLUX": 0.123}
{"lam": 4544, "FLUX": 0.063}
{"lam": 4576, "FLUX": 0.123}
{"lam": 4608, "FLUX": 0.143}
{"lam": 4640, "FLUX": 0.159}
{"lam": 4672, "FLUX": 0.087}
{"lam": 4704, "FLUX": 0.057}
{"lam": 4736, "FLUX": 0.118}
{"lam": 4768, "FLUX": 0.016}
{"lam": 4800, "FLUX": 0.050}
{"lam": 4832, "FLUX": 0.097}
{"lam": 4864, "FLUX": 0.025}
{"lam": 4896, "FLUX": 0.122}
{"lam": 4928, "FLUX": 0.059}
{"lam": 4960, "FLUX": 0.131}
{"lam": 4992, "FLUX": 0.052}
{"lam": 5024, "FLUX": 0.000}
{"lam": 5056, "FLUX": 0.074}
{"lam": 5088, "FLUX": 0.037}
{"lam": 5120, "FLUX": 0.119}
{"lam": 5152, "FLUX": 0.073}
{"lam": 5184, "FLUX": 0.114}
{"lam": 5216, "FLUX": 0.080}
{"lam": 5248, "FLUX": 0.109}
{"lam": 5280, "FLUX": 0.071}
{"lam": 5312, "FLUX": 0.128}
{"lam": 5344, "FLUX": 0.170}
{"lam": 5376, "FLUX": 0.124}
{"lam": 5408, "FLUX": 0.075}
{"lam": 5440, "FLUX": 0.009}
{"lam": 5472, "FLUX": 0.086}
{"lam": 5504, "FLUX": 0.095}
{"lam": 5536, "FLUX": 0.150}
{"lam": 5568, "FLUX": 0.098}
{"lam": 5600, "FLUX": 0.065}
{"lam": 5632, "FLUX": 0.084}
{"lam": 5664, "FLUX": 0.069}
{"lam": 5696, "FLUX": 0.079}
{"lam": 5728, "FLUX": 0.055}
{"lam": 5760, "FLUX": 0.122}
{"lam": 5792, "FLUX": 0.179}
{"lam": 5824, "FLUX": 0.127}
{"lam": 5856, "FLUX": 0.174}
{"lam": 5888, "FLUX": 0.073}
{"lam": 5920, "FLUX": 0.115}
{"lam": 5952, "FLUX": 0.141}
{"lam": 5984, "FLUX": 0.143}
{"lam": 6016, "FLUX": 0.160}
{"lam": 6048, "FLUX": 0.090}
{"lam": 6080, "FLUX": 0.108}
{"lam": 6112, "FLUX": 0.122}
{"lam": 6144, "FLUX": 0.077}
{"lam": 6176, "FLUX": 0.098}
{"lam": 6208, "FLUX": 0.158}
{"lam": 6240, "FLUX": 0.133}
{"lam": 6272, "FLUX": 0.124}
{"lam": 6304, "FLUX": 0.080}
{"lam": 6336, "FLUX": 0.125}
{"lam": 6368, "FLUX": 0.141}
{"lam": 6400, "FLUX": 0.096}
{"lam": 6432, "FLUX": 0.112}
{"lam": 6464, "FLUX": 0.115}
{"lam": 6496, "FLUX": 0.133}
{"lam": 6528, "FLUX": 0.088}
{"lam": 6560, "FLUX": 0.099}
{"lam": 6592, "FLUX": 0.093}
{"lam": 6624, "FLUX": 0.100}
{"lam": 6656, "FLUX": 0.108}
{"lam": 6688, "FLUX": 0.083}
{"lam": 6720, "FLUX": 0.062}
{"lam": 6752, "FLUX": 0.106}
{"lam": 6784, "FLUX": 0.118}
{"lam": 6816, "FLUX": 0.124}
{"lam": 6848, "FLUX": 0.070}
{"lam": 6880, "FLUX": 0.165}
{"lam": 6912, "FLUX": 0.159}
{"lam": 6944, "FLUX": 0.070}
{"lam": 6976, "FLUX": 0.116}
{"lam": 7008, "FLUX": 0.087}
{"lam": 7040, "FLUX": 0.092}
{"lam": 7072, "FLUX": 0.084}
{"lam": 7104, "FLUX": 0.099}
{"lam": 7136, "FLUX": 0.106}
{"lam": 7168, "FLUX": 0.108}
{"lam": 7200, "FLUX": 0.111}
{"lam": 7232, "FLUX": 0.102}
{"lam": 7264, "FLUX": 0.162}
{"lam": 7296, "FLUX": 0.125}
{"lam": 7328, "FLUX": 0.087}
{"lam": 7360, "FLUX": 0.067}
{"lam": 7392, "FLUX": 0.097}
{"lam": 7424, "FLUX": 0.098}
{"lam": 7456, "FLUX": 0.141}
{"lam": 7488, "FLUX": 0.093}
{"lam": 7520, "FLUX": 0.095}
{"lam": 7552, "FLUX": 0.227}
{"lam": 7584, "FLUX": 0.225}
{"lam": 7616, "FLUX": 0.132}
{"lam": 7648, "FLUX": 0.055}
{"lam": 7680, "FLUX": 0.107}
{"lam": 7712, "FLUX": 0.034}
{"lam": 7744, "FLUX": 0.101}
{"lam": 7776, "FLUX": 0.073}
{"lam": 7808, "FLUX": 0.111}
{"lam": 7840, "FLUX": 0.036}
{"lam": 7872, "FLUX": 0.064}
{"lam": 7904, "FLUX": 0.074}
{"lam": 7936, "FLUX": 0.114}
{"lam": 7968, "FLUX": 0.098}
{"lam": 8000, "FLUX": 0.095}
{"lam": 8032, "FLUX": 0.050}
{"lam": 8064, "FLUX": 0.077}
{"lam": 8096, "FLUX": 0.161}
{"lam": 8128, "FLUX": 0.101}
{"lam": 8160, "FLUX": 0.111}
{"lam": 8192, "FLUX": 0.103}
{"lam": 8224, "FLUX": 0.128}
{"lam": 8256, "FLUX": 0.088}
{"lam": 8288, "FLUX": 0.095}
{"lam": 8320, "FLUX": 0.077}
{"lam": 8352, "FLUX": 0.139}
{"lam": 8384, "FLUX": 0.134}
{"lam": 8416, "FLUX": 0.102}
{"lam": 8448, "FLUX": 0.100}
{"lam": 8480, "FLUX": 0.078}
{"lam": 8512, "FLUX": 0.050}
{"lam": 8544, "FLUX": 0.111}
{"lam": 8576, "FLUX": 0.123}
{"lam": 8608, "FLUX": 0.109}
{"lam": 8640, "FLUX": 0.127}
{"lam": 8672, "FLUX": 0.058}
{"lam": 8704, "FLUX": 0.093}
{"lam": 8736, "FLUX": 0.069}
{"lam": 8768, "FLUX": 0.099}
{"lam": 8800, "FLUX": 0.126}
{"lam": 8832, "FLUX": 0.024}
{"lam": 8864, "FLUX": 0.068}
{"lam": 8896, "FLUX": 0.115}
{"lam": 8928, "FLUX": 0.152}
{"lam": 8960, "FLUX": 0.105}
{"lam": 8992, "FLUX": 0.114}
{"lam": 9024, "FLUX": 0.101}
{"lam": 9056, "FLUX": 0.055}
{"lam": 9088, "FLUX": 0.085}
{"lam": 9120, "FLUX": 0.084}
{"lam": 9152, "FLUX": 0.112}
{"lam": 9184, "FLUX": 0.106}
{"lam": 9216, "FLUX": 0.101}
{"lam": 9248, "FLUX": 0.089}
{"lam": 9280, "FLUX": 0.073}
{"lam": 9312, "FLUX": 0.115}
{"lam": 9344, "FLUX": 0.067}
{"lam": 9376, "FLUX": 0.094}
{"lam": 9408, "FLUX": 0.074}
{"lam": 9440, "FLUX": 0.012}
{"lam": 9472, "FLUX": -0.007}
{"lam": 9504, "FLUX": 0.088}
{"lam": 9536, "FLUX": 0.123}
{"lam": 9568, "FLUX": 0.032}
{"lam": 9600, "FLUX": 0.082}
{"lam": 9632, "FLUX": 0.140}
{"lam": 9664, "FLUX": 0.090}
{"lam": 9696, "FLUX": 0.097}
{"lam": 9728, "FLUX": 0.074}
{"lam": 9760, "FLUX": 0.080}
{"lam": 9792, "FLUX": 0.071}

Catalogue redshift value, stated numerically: 1.03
